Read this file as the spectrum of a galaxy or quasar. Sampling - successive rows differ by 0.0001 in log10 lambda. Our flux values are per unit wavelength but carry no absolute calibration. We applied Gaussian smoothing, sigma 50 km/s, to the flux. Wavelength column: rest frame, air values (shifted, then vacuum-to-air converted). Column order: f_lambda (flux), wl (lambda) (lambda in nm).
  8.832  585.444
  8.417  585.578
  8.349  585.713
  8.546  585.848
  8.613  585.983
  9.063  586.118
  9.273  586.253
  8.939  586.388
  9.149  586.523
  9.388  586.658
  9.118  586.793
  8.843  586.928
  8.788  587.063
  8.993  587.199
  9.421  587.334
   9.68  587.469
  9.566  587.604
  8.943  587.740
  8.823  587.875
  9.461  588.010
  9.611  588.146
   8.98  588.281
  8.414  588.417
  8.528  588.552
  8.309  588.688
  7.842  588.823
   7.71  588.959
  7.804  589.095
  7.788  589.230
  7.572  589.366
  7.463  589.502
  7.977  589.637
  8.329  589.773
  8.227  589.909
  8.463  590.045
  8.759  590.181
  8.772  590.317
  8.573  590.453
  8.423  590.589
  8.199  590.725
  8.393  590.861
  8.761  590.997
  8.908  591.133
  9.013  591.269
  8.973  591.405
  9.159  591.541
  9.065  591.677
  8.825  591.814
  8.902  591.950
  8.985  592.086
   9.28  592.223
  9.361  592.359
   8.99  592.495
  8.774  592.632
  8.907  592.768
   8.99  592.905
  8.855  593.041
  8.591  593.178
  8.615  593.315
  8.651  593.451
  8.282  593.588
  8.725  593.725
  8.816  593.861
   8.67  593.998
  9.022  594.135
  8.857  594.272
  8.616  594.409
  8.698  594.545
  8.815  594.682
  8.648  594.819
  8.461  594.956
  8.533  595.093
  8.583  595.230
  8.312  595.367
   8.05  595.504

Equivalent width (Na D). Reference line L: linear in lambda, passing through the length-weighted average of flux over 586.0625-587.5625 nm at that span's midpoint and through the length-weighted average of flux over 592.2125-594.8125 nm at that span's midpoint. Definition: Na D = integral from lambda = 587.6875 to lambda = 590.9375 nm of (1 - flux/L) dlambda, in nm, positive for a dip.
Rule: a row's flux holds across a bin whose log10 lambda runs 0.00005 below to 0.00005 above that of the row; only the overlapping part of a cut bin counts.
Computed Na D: 0.23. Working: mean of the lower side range 9.16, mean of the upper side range 8.8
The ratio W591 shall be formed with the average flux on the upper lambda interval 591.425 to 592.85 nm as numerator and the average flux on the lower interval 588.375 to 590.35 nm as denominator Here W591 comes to 1.11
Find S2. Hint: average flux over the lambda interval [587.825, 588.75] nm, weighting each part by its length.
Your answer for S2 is 8.88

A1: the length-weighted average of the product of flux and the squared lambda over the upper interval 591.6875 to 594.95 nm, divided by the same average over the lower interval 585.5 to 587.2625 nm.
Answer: 1.02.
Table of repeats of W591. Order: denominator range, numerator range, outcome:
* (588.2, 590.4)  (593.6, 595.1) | 1.06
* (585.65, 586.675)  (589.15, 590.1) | 0.90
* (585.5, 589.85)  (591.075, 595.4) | 1.02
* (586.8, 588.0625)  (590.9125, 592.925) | 0.98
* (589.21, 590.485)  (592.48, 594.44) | 1.07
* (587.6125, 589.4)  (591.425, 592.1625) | 1.06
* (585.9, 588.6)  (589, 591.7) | 0.93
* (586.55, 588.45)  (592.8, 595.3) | 0.95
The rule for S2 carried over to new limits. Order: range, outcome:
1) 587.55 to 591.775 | 8.54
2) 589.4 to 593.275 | 8.7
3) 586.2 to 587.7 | 9.19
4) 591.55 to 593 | 9.01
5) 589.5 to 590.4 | 8.35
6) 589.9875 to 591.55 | 8.69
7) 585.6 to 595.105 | 8.73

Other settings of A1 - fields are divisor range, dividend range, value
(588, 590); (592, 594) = 1.09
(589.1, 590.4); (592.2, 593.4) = 1.11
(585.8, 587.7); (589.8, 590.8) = 0.94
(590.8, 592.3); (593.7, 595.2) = 0.98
